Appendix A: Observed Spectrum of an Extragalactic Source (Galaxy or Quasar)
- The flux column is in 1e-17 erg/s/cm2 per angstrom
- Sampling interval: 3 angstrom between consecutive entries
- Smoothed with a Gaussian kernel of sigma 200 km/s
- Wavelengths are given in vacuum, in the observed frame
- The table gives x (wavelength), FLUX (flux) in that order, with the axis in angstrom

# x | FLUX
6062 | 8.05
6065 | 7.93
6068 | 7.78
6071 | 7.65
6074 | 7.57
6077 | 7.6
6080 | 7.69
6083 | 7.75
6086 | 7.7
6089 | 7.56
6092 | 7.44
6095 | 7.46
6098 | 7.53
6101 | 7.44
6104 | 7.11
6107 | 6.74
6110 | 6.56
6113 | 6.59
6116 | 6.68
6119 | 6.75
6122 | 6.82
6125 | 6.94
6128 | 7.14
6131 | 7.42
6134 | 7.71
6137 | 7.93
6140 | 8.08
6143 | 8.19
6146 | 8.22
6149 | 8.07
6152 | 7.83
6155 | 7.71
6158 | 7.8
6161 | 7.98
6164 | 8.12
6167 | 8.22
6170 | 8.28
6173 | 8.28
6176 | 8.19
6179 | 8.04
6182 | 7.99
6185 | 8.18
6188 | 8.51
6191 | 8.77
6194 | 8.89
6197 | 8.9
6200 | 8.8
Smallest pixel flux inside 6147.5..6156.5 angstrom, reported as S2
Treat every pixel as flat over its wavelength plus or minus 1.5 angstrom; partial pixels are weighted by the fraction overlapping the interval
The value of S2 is 7.71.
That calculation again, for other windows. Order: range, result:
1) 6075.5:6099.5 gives 7.44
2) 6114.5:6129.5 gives 6.68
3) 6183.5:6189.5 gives 8.18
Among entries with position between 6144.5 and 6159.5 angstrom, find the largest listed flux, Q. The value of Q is 8.22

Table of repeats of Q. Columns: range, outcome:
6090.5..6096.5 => 7.46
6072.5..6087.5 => 7.75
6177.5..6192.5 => 8.77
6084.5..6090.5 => 7.7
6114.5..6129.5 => 7.14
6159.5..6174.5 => 8.28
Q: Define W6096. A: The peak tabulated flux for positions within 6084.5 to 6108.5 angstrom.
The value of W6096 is 7.7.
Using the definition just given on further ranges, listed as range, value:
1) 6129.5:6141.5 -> 8.08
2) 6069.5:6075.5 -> 7.65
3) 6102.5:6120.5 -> 7.11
